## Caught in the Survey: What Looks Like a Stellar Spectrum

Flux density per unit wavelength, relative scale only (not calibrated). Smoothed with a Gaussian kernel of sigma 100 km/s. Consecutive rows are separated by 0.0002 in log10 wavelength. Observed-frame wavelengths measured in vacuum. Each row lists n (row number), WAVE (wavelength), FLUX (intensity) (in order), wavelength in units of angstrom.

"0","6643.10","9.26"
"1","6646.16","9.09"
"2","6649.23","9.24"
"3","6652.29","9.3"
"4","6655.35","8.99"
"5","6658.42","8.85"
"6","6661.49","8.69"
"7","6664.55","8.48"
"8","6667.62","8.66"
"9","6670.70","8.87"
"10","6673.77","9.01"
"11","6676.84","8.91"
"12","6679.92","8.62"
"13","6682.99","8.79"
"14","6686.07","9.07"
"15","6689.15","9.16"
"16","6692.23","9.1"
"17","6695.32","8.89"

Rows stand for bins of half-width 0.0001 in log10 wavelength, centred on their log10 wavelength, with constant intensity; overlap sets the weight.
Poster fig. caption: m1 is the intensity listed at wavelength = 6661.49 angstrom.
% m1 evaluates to 8.69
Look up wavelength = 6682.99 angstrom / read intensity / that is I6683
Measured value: 8.79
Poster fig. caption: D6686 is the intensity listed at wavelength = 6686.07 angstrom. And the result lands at 9.07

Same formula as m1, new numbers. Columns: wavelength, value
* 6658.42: 8.85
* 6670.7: 8.87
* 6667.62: 8.66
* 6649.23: 9.24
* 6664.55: 8.48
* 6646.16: 9.09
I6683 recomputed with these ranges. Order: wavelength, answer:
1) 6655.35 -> 8.99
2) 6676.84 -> 8.91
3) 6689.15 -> 9.16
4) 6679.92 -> 8.62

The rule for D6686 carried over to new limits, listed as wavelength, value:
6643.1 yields 9.26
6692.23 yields 9.1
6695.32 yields 8.89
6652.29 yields 9.3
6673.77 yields 9.01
